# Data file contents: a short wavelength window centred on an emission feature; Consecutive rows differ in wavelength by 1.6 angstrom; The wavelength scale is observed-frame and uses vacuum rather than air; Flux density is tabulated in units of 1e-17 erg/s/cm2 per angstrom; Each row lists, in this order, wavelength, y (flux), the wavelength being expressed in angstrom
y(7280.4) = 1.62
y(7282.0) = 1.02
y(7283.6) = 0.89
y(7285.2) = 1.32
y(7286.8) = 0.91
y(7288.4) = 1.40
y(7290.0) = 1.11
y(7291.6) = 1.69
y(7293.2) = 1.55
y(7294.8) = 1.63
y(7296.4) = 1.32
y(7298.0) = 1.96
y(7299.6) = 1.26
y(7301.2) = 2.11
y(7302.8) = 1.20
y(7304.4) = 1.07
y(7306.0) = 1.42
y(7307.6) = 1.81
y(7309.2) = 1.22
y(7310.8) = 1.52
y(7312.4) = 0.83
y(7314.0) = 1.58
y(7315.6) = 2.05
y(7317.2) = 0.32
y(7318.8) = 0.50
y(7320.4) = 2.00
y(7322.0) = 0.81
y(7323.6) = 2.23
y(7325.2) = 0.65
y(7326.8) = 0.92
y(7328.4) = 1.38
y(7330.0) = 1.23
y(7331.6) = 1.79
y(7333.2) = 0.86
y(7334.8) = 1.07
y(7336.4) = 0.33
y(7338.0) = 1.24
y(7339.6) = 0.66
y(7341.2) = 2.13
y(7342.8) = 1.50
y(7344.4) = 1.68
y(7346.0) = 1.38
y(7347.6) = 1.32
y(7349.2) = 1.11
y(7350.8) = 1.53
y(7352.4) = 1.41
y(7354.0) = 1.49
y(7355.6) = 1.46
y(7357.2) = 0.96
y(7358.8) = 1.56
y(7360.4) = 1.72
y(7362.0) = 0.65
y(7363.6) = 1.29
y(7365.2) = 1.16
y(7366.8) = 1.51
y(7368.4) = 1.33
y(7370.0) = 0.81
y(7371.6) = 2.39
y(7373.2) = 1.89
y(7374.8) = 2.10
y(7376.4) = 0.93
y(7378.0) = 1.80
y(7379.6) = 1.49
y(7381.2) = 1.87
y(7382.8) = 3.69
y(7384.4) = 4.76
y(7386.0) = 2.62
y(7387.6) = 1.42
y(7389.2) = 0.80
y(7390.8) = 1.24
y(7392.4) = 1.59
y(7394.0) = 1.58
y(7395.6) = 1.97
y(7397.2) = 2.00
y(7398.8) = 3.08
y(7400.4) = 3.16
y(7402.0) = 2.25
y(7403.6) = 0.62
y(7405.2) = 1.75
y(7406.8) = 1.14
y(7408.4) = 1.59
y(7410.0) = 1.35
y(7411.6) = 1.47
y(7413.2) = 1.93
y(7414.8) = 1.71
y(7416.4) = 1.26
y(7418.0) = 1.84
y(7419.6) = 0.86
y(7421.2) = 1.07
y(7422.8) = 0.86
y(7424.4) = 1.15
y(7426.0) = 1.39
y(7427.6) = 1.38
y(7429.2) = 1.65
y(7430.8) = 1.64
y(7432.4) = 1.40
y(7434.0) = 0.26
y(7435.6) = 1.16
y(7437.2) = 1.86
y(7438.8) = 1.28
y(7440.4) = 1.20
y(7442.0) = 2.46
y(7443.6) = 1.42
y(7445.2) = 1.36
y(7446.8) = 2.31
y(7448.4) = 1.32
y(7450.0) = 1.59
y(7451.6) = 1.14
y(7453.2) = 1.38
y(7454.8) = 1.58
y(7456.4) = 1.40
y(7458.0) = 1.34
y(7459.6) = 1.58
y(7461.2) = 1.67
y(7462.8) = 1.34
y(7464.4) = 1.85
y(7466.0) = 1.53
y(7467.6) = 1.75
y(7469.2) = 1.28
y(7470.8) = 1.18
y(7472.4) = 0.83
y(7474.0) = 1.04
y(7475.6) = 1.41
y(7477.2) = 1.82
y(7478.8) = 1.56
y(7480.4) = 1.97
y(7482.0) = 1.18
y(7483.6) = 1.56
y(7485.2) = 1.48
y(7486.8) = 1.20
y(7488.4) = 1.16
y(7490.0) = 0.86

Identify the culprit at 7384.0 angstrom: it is [S II]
